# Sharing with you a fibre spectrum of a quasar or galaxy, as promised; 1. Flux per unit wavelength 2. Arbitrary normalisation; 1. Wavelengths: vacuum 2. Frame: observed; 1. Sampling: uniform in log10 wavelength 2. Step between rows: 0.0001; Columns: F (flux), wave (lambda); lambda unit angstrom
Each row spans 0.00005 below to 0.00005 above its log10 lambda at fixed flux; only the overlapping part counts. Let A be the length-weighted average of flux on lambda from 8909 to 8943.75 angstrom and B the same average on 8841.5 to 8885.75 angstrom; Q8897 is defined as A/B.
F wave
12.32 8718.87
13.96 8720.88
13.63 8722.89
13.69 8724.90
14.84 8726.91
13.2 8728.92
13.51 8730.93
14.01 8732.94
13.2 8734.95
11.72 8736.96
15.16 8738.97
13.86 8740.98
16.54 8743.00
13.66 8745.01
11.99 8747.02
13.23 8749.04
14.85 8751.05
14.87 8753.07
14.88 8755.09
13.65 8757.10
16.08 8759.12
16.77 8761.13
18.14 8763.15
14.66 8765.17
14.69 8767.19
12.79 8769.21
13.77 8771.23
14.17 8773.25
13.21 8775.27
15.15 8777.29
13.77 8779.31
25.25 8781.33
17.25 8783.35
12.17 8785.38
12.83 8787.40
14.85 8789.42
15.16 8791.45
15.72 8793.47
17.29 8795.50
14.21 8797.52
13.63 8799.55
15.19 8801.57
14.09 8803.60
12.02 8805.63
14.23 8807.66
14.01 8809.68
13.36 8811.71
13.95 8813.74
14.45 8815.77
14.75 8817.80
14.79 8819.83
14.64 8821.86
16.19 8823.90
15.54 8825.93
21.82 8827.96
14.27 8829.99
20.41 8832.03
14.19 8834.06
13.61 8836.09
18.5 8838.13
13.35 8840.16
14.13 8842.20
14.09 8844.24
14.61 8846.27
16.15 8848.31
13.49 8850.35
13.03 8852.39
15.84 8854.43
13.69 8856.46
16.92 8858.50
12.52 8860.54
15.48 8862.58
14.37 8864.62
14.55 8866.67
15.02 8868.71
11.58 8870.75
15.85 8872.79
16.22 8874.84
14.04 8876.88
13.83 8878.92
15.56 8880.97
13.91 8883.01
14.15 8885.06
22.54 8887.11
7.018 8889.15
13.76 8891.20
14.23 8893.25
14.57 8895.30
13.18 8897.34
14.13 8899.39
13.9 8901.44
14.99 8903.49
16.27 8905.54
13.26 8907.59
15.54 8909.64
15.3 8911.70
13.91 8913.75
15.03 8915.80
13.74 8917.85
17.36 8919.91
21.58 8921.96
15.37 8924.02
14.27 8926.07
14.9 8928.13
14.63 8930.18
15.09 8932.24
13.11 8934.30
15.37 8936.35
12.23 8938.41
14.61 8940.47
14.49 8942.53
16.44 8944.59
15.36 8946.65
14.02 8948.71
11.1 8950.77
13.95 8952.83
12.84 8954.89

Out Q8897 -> 1.04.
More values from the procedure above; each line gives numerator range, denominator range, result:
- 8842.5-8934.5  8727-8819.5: 1.01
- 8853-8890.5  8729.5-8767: 1.01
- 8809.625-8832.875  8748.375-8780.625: 1.06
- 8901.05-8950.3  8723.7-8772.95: 1.05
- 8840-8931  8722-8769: 1.03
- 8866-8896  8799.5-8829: 0.97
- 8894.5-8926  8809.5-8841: 0.98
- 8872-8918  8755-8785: 0.94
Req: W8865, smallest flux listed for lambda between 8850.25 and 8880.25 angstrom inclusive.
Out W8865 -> 11.58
